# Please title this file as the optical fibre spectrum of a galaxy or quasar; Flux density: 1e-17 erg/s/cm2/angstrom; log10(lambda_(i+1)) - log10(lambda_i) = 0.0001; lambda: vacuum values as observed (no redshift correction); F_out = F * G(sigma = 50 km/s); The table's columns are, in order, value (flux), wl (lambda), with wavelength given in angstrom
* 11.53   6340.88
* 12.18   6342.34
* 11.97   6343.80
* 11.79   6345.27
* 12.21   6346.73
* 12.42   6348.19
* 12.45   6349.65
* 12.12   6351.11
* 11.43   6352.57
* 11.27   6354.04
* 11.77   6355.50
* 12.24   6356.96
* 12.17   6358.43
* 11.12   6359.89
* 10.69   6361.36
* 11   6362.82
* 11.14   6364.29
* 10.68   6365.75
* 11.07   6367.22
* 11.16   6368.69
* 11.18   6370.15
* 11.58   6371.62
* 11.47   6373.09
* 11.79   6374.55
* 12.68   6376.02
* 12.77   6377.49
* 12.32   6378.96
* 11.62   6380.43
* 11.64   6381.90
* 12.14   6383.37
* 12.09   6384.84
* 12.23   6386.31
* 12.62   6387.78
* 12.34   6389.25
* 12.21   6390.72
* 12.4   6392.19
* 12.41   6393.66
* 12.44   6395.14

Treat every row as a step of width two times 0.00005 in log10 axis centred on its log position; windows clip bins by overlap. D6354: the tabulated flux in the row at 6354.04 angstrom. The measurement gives 11.27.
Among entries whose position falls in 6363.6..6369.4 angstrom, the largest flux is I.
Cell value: 11.16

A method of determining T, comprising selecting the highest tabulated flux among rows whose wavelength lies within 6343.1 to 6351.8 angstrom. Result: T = 12.45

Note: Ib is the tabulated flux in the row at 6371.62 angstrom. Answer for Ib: 11.58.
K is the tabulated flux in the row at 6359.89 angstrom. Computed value 11.12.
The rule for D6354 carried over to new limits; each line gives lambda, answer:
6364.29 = 11.14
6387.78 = 12.62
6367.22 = 11.07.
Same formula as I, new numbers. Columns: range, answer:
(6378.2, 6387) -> 12.32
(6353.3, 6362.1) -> 12.24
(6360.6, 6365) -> 11.14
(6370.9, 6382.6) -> 12.77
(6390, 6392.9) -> 12.4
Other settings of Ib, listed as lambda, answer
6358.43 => 12.17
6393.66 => 12.41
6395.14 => 12.44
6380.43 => 11.62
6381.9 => 11.64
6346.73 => 12.21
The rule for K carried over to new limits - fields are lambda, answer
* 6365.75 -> 10.68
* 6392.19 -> 12.4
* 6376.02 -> 12.68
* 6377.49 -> 12.77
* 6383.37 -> 12.14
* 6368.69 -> 11.16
